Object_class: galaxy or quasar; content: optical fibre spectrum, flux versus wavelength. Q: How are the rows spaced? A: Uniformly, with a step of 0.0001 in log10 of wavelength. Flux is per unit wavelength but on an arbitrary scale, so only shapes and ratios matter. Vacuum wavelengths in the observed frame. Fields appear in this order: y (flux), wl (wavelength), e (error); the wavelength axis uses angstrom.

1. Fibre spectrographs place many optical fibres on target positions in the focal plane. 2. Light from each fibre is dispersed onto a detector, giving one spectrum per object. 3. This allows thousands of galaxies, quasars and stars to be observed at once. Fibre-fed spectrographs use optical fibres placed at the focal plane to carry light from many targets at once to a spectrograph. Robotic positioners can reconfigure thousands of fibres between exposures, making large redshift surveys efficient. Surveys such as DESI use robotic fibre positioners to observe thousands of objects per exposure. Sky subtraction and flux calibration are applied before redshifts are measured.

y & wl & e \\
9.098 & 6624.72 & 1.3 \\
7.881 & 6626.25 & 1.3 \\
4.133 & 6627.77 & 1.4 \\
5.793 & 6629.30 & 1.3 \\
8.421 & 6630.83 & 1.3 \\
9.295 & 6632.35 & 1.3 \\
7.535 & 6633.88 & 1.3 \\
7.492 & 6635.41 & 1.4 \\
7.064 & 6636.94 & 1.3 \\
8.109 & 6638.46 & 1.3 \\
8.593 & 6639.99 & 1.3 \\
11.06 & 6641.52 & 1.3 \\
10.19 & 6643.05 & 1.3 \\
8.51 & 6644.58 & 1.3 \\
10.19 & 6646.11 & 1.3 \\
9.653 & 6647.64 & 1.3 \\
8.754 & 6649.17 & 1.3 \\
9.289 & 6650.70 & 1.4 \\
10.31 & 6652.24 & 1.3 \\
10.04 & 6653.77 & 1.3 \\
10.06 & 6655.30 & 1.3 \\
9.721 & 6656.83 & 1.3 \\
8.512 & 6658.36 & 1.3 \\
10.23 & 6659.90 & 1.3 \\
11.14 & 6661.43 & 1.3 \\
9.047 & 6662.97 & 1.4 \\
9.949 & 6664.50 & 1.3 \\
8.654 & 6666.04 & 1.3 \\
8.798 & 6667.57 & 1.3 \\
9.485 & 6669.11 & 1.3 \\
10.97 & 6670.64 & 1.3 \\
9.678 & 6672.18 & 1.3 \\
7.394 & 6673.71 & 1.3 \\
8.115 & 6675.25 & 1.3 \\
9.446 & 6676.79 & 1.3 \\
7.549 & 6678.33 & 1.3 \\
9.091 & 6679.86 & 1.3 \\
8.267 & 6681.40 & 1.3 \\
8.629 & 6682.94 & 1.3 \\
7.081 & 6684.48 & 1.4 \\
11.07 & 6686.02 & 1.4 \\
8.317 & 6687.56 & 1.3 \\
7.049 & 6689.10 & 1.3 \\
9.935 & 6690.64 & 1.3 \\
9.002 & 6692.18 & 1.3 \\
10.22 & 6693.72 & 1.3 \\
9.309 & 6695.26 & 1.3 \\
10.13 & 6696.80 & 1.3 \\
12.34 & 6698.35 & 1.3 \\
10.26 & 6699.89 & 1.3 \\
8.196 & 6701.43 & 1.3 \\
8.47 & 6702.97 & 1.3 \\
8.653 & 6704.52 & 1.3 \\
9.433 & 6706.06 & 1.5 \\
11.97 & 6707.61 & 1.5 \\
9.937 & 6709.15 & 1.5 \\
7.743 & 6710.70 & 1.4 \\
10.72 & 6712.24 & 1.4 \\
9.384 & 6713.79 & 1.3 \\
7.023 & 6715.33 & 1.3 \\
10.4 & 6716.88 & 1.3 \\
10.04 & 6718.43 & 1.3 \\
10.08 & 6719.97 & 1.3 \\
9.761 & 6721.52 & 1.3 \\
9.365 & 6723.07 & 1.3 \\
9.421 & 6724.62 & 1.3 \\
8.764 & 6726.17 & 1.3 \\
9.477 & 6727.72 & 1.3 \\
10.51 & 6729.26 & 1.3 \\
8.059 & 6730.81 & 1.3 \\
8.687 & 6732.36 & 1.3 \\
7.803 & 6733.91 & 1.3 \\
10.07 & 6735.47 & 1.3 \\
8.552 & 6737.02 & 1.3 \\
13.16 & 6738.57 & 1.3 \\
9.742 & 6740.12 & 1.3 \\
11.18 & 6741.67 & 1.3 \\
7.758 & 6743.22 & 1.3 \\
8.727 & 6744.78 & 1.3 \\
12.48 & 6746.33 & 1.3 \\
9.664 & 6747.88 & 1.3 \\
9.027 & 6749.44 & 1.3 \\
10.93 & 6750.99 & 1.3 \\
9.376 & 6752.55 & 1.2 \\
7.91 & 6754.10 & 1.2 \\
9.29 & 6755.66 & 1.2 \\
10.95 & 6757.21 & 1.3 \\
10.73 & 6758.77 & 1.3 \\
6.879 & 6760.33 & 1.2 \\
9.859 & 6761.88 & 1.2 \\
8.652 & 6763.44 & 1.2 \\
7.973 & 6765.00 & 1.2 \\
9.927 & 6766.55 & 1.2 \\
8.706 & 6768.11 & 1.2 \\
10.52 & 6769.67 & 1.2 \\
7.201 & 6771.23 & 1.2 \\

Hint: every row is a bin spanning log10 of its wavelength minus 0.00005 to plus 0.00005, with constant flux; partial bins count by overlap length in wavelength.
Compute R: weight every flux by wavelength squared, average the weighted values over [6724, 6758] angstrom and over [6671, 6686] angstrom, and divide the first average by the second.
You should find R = 1.1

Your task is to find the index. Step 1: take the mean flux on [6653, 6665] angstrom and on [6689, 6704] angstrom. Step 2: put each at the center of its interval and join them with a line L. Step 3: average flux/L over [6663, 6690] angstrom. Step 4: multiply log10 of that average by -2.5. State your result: 0.11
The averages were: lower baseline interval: 9.84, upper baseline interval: 9.59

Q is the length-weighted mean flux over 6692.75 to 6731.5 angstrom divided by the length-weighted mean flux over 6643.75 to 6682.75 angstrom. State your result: 1.0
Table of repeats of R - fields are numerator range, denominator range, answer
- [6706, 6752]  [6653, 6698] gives 1.06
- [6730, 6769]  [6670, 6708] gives 1.05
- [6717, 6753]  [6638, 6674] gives 1.04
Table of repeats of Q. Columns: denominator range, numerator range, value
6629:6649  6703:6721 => 1.10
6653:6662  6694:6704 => 0.98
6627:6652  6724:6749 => 1.14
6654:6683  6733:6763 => 1.05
